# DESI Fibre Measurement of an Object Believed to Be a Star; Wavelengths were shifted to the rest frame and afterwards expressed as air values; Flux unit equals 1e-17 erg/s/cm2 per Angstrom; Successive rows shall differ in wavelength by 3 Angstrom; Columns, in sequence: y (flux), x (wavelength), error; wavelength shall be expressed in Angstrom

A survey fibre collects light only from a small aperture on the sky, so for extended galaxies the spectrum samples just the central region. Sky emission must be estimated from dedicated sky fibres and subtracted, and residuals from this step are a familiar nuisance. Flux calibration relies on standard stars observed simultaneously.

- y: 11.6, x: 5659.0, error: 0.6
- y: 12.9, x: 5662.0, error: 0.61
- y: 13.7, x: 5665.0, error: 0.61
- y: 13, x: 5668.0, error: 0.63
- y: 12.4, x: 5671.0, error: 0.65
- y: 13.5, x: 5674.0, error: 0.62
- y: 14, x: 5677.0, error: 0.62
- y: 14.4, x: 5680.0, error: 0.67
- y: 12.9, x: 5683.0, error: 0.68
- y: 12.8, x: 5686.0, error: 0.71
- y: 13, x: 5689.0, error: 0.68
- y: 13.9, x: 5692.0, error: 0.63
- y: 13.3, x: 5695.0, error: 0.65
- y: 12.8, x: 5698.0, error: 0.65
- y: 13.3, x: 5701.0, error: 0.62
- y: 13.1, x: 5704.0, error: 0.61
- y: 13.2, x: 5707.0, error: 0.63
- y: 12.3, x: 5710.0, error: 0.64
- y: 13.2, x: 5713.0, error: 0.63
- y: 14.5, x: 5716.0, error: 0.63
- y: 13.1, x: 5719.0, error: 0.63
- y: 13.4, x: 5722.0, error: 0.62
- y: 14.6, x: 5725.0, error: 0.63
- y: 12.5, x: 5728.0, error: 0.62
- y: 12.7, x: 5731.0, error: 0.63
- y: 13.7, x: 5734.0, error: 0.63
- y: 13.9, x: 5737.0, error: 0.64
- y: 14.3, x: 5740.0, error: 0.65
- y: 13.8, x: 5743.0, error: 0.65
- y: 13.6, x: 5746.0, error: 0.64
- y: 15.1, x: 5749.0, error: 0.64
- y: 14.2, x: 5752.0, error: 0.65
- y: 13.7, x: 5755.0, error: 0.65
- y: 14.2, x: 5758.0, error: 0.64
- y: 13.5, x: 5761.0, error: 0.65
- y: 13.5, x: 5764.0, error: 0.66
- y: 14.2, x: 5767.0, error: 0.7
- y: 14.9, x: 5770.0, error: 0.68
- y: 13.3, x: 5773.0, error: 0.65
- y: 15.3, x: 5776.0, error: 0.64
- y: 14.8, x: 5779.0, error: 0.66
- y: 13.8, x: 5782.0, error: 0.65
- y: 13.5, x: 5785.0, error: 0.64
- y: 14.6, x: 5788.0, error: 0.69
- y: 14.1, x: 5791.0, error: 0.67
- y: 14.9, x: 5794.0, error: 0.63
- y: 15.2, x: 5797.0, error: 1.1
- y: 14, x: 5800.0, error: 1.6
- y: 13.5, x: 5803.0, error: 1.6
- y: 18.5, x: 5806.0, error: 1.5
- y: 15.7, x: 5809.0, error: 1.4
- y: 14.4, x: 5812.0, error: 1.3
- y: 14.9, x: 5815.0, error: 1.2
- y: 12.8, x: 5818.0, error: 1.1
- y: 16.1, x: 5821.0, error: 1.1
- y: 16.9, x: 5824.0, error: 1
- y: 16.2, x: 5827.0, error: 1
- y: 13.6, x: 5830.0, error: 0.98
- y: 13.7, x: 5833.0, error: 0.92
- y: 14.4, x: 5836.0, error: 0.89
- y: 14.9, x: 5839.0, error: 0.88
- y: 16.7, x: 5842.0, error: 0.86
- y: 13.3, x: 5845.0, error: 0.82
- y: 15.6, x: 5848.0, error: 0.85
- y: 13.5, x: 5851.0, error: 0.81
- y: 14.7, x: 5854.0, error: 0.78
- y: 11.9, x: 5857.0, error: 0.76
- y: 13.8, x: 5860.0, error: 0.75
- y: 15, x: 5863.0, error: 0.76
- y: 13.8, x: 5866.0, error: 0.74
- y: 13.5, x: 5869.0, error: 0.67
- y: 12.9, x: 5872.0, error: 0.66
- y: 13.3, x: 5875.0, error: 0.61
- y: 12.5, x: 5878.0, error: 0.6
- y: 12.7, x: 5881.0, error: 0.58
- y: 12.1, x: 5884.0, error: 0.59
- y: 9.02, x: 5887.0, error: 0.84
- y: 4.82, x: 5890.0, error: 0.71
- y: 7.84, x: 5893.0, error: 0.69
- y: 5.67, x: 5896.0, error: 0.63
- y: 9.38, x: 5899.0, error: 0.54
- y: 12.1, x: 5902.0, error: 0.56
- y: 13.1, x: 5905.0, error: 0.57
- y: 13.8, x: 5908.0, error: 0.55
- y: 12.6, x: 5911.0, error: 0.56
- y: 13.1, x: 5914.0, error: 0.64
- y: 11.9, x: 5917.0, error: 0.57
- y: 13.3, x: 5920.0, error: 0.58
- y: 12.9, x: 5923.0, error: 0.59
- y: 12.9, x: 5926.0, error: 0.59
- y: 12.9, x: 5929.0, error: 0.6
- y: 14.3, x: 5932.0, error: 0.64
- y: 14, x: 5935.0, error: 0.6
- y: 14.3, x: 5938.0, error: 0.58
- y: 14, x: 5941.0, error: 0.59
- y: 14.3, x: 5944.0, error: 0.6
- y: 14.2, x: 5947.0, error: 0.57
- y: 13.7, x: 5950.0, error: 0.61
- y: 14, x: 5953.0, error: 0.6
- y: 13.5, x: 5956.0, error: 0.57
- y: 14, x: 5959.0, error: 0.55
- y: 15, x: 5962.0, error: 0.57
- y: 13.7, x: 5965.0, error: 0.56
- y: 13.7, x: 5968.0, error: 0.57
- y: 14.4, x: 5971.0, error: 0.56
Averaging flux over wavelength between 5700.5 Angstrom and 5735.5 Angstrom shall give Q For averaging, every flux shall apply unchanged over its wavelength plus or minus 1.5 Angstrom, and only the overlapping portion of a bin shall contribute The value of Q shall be 13.3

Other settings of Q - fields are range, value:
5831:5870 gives 14.2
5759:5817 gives 14.5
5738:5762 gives 14.1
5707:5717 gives 13.3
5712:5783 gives 13.9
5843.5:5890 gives 12.9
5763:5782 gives 14.3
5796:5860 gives 14.8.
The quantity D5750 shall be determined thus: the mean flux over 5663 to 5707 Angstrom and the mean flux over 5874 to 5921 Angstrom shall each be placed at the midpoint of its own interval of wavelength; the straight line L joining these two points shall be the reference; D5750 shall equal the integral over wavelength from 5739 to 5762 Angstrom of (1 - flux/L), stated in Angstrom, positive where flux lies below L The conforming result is -2.68 Angstrom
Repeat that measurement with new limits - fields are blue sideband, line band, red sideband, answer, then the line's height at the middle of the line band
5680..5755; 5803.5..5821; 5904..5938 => -2.45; 13.4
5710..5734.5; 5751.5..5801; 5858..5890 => -4.42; 13.1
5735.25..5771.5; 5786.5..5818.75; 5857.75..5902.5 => -4.65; 13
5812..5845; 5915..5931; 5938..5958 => 1.51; 14.2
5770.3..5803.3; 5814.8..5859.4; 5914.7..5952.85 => -1.66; 14.1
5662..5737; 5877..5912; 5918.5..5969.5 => 8.42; 13.7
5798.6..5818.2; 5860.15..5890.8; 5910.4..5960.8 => 4.37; 14.2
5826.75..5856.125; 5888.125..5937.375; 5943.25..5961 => 9.00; 14.2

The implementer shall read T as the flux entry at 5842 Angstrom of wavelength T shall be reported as 16.7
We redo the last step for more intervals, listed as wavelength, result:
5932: 14.3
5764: 13.5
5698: 12.8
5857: 11.9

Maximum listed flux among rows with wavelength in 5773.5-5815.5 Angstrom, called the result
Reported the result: 18.5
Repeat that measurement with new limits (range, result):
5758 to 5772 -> 14.9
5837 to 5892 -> 16.7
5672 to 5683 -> 14.4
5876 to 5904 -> 12.7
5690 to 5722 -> 14.5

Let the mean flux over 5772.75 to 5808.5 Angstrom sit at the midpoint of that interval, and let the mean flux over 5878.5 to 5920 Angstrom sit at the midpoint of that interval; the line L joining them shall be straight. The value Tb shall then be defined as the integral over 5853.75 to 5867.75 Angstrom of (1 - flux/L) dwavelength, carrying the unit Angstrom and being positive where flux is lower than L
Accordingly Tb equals -1.8 Angstrom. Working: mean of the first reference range 14.7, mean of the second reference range 10.8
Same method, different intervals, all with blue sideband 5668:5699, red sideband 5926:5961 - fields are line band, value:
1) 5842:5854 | -0.7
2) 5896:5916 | 2.9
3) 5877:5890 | 2.8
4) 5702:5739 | 0.0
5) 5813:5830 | -2.0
